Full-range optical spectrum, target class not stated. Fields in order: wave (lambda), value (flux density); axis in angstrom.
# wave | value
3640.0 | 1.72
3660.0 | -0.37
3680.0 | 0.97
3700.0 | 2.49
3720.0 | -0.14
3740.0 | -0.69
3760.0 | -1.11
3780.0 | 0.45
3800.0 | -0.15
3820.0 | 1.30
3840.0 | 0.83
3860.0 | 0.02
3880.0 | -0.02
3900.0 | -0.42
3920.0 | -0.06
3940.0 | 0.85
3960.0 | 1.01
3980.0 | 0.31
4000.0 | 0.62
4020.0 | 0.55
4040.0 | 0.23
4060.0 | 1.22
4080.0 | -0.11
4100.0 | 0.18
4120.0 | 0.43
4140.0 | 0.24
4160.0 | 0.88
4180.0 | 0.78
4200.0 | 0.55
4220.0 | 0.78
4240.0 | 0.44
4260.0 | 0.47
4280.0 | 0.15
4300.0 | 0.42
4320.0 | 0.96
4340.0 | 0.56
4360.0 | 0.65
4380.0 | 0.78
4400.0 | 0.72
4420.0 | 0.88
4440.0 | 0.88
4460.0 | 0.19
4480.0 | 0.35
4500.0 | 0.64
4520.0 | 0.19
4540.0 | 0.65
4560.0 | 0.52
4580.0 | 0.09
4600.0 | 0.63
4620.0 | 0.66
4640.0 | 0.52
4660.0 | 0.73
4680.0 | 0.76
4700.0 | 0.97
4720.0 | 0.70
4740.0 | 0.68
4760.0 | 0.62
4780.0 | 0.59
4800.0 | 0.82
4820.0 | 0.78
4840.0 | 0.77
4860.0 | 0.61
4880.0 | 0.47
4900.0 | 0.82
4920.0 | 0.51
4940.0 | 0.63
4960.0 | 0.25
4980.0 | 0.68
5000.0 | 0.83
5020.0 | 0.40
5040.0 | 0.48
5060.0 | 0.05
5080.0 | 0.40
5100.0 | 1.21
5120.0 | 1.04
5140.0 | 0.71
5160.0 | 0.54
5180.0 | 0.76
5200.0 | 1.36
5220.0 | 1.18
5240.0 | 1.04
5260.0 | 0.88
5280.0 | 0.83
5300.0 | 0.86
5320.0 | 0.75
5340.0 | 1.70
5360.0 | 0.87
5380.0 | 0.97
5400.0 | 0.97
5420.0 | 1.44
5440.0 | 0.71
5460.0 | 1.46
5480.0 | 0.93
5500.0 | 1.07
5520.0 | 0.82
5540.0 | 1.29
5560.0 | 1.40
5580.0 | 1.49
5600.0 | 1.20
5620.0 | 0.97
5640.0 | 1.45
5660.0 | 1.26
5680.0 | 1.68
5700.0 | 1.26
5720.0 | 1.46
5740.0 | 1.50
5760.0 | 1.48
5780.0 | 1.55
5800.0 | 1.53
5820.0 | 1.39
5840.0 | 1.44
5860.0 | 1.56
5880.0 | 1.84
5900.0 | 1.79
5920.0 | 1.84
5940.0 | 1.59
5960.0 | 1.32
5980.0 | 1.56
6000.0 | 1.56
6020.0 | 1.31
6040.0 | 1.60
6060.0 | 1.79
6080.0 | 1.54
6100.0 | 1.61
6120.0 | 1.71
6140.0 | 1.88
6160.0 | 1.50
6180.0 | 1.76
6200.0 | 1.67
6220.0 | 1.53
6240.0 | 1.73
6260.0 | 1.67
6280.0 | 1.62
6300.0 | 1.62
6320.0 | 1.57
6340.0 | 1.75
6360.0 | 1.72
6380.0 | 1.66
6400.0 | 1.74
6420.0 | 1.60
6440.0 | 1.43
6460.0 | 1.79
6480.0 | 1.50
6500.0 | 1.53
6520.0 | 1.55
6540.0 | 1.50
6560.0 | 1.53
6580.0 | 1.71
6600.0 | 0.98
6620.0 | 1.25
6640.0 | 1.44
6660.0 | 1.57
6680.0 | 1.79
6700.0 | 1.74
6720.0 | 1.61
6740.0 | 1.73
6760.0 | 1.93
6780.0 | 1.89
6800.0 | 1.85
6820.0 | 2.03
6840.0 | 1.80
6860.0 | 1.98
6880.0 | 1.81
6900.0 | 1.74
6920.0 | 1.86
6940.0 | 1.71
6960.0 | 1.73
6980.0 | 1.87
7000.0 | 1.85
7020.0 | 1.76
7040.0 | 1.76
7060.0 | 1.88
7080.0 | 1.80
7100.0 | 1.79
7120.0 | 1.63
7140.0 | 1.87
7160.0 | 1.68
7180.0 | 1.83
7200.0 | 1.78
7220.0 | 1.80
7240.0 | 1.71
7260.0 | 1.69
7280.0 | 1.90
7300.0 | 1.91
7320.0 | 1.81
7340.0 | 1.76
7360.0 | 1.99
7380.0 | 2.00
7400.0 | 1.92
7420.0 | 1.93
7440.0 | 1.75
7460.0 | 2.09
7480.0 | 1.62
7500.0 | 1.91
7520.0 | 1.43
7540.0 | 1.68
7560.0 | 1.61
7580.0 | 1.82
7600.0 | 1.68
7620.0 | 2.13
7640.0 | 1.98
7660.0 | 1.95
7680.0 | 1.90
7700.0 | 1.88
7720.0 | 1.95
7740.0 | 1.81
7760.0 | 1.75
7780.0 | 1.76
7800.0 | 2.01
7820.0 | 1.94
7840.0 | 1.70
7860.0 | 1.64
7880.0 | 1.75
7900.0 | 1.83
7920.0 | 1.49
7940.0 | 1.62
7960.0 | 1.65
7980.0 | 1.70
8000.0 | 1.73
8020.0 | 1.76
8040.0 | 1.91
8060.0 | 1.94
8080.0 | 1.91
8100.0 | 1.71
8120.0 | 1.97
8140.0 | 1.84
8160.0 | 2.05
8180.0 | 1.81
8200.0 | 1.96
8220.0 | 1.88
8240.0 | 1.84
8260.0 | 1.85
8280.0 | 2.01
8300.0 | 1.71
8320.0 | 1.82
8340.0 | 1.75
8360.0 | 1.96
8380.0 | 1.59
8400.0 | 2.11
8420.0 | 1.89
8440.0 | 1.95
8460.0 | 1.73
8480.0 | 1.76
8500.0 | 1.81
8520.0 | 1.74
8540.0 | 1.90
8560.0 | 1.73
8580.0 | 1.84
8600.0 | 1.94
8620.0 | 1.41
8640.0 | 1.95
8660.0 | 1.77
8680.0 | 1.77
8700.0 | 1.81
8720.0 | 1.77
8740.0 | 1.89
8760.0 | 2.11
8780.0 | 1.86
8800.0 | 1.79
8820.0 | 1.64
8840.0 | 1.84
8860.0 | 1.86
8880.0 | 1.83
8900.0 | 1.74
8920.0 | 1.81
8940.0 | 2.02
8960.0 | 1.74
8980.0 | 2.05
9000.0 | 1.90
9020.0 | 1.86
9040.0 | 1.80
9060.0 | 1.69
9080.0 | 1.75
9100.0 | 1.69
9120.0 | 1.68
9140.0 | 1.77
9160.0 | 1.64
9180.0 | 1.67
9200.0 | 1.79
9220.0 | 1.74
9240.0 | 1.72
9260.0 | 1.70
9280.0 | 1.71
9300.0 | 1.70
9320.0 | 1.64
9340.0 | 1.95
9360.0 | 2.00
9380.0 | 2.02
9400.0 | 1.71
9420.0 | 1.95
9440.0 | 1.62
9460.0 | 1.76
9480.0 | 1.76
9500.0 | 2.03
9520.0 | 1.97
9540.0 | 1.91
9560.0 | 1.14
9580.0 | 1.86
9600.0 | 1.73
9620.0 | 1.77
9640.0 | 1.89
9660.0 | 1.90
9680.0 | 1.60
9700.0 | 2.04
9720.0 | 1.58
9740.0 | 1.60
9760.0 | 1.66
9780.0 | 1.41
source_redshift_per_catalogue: 0.28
